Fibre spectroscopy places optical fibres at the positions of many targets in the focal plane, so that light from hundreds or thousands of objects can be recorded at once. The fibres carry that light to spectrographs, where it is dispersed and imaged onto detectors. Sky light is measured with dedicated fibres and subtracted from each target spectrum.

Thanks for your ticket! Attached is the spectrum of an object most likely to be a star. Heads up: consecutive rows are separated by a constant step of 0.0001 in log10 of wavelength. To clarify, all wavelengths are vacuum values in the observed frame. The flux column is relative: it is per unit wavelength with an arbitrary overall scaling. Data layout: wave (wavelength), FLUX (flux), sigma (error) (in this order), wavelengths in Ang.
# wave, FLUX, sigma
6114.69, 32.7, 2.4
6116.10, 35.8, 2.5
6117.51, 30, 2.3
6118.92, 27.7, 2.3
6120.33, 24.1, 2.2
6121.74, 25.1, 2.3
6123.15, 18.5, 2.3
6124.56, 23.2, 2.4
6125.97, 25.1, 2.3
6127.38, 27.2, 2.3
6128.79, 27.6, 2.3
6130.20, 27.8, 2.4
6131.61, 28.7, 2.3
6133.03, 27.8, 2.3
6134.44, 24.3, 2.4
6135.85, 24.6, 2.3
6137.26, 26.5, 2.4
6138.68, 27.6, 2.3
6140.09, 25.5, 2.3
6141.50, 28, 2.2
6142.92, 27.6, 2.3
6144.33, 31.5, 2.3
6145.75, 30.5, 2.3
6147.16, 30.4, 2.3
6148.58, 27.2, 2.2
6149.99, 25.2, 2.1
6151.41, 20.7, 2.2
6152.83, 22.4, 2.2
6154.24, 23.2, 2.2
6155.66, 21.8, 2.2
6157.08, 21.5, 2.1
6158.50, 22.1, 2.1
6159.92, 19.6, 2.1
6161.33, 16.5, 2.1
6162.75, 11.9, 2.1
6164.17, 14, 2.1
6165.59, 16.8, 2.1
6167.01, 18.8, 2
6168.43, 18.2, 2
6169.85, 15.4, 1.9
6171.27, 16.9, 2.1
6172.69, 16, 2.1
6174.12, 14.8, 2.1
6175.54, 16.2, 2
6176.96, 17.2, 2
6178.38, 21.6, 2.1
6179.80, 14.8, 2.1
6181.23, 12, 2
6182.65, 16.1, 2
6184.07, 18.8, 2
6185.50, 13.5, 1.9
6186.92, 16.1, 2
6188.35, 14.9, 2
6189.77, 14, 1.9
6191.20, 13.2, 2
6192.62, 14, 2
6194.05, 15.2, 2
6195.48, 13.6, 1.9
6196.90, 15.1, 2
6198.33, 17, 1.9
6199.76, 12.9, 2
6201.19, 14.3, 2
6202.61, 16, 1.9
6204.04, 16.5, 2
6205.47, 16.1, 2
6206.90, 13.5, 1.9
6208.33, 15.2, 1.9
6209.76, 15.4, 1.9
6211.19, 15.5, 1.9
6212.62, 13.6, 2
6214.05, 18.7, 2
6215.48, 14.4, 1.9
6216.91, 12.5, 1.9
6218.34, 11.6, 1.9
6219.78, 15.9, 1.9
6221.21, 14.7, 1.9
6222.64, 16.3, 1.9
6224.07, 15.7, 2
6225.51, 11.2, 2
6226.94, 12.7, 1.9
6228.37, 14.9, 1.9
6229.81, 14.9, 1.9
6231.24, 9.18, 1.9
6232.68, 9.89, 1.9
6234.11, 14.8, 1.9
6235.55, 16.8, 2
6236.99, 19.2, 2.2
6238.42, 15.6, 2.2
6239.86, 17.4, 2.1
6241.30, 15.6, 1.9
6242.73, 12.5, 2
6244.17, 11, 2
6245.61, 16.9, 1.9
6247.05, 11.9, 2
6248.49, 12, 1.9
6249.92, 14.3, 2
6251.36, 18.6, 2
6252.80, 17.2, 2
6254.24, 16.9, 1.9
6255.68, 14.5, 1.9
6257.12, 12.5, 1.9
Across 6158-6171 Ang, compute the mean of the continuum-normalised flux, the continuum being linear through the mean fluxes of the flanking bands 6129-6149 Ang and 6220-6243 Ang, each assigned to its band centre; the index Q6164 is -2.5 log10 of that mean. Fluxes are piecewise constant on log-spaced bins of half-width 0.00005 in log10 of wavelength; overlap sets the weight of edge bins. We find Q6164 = 0.38 mag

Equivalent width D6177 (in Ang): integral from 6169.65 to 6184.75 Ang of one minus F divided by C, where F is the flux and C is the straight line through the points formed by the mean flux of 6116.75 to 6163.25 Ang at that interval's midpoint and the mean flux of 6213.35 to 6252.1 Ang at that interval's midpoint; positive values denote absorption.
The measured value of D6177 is 3.2 Ang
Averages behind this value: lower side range 25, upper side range 14.4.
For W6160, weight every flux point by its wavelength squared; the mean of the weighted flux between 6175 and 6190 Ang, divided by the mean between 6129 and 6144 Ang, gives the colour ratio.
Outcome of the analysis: 0.6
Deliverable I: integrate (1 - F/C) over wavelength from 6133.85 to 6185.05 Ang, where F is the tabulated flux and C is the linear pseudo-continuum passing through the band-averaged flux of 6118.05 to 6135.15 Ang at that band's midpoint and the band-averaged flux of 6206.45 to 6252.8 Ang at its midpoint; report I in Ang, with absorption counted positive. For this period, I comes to 3.1 Ang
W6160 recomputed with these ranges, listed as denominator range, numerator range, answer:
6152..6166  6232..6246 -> 0.81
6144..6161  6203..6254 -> 0.62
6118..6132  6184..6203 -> 0.59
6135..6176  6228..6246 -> 0.68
